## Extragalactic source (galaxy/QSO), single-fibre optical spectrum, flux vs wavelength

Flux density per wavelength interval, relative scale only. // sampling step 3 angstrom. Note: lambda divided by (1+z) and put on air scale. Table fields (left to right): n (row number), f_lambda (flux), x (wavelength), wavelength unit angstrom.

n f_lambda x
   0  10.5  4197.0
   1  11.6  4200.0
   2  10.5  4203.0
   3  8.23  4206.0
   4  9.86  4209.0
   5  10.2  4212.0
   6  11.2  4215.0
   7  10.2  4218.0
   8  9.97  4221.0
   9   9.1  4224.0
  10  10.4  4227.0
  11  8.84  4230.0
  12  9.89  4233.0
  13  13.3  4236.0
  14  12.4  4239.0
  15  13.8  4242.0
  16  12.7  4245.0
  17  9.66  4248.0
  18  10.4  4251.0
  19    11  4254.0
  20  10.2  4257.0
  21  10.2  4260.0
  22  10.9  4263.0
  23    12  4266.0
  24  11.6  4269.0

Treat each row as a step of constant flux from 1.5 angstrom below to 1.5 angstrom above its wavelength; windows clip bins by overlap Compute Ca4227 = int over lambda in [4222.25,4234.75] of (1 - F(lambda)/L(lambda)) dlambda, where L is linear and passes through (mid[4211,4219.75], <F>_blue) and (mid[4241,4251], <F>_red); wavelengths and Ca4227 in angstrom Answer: 1.6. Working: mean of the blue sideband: 10.5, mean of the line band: 9.64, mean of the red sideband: 11.7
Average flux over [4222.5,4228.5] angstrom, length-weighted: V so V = 9.75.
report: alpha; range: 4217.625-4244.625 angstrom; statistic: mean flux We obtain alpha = 11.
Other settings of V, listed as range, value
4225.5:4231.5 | 9.62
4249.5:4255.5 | 10.7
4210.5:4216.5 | 10.7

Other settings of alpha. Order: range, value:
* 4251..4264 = 10.5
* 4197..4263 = 10.7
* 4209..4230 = 10.1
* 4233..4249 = 12.2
